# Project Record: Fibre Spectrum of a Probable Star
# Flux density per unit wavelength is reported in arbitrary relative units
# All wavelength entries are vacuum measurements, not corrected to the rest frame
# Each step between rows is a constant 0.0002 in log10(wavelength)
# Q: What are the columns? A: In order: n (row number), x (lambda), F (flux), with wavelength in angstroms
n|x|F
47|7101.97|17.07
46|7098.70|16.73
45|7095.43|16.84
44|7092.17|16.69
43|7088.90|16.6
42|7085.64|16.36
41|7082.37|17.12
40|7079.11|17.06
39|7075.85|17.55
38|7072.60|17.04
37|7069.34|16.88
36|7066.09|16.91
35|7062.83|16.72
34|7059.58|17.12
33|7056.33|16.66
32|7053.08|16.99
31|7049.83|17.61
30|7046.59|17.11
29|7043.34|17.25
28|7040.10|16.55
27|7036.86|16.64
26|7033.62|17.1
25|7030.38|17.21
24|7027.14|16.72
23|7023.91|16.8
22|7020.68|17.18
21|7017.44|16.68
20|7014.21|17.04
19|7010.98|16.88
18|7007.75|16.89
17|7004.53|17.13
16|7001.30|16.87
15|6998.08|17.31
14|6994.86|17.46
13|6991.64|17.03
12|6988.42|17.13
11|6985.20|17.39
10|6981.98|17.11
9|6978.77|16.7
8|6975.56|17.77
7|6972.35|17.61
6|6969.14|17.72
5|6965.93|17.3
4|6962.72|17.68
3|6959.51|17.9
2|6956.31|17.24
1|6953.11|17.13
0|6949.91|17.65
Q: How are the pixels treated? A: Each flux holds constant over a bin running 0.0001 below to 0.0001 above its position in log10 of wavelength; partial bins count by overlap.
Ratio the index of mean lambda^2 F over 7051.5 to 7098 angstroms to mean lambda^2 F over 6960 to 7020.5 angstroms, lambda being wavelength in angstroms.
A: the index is 1.0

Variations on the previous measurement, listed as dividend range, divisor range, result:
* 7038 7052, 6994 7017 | 1.01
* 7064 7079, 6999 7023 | 1.02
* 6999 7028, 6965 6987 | 0.98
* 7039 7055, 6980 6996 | 1.01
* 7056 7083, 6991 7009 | 1.01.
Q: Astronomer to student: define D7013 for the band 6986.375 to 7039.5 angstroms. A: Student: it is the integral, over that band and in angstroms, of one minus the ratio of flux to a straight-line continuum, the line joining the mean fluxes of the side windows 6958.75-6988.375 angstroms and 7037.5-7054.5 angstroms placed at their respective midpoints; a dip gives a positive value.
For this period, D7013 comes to 0.74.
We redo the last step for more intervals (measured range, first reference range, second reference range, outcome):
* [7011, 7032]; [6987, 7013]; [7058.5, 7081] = 0.2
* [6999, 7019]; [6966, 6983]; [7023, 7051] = 0.3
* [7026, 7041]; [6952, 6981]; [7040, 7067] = 0.2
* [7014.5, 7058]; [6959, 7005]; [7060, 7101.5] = 0.3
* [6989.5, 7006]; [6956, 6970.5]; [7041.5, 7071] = 0.2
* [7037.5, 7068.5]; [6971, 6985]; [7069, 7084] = 0.4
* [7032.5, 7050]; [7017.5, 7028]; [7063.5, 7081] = 0.0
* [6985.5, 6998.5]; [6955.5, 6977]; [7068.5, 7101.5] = 0.2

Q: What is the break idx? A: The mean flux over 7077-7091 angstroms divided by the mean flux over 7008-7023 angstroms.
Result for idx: 0.99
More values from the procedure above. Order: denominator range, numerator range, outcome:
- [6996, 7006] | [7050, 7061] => 0.99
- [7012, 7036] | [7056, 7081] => 1.00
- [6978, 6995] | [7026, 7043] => 0.99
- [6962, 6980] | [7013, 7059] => 0.97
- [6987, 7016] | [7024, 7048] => 0.99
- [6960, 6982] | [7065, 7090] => 0.97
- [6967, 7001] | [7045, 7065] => 0.98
